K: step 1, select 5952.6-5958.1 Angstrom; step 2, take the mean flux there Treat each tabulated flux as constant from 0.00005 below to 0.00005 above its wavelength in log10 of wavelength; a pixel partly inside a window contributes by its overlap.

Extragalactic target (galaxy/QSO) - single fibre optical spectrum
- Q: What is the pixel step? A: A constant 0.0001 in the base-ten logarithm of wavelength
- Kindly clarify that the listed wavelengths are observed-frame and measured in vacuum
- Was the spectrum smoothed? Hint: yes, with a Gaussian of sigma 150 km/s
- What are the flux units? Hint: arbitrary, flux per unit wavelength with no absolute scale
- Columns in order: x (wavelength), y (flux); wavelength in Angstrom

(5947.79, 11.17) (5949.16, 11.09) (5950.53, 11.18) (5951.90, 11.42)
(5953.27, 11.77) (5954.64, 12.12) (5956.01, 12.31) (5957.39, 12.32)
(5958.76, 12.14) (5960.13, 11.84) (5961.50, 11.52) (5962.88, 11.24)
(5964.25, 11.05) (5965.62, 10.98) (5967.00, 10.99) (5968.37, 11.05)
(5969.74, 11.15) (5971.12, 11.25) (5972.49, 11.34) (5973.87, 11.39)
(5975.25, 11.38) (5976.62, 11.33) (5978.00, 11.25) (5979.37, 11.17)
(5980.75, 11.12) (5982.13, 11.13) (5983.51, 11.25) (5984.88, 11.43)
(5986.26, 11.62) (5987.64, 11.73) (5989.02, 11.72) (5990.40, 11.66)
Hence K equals 12.1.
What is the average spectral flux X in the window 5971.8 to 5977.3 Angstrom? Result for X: 11.4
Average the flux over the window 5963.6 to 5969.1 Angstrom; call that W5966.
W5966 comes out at 11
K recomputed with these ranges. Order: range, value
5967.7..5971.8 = 11.1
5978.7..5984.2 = 11.2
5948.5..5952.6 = 11.2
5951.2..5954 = 11.6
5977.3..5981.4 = 11.2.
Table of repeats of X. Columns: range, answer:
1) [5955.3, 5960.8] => 12.1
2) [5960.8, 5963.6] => 11.4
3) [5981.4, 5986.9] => 11.4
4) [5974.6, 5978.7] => 11.3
